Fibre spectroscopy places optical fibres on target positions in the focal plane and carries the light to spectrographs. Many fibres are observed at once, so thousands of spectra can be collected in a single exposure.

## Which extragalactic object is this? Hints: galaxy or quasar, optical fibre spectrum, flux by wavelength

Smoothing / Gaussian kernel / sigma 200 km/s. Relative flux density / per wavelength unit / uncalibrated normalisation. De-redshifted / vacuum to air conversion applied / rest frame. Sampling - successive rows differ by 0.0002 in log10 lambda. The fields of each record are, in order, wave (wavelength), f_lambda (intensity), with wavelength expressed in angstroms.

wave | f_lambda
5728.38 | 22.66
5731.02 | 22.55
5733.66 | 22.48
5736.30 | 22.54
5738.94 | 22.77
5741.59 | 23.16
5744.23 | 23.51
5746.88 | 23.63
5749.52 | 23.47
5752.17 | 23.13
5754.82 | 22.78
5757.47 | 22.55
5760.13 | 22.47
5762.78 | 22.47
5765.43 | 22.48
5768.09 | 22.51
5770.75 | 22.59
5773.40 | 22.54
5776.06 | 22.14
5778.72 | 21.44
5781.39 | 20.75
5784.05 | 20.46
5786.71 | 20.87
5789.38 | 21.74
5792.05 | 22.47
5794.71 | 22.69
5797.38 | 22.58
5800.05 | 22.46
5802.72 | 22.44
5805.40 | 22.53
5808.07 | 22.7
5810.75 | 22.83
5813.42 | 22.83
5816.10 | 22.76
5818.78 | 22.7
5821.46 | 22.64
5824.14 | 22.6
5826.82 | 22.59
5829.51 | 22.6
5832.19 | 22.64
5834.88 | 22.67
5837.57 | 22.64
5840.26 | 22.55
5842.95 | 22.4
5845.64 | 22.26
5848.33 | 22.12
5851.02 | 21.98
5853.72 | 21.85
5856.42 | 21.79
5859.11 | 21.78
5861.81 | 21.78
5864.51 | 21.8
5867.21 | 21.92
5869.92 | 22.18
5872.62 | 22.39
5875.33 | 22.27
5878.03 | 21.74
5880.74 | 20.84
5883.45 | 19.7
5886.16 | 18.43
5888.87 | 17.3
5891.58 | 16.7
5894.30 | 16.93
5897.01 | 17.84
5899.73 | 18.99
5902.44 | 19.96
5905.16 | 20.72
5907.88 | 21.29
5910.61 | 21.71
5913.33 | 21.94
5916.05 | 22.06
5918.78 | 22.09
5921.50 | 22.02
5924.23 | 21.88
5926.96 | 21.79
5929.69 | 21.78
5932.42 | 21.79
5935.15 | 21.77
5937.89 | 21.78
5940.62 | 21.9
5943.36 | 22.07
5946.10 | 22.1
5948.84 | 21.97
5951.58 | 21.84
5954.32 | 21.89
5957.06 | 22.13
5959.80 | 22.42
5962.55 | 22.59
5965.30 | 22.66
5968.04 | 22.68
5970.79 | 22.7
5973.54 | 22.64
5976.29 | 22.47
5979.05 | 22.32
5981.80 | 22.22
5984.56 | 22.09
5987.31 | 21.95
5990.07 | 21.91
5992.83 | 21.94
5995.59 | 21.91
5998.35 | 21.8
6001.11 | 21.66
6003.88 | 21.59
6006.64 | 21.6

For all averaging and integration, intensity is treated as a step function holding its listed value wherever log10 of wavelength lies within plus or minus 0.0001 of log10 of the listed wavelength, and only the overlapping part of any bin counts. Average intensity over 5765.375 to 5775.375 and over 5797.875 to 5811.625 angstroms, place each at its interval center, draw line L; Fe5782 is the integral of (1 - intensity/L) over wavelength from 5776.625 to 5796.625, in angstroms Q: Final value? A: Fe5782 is 0.9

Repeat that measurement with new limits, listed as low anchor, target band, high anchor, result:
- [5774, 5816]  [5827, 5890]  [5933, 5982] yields 1.4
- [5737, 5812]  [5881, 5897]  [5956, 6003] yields 3.1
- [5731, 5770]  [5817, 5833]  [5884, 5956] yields -0.5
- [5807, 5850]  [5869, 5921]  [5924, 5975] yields 4.8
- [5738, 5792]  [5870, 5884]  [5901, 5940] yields 0.2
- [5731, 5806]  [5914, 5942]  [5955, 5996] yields 0.6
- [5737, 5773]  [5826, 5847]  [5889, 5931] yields -0.9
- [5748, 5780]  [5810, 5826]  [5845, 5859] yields -0.4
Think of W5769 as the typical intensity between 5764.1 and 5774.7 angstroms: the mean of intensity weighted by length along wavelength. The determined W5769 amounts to 22.5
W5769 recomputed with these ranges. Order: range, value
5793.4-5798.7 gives 22.6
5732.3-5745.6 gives 22.9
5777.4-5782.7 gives 21.1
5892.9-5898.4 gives 17.4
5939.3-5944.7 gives 22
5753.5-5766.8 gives 22.5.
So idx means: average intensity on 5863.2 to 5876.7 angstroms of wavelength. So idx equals 22.1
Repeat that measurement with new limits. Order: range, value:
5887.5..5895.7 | 17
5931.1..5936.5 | 21.8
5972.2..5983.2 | 22.4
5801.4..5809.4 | 22.5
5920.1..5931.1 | 21.9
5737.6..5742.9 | 22.9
